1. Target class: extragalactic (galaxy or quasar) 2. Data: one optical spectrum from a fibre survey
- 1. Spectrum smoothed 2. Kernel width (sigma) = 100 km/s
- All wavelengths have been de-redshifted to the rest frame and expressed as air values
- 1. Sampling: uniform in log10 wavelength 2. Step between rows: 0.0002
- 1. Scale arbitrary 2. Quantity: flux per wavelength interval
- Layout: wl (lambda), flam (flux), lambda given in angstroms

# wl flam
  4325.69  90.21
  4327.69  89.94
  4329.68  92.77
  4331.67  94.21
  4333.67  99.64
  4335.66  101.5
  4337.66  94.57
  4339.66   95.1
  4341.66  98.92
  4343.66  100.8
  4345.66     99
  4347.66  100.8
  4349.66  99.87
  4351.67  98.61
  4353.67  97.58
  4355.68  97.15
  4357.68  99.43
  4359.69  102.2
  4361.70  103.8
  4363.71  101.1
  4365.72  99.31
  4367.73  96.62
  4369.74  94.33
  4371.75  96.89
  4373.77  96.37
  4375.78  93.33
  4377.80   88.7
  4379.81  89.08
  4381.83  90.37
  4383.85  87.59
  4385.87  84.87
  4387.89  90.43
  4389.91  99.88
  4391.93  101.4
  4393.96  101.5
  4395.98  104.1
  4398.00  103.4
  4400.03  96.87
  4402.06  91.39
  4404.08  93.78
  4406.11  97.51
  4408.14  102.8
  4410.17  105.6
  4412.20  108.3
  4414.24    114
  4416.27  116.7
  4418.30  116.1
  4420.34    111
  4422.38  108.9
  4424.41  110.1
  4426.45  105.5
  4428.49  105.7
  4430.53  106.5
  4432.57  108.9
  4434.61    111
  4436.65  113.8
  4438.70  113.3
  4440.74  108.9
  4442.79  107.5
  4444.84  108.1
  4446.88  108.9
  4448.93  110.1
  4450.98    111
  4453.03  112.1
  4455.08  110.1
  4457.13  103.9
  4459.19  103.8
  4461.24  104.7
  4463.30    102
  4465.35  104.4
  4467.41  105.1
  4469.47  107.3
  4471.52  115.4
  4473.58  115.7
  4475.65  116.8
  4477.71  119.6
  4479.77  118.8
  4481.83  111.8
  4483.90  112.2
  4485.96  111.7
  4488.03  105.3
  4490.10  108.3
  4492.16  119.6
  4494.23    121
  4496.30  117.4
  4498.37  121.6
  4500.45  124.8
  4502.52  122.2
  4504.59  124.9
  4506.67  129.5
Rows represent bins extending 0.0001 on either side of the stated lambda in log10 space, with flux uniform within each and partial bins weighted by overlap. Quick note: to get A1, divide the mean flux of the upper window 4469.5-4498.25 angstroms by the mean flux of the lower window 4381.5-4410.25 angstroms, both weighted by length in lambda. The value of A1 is 1.19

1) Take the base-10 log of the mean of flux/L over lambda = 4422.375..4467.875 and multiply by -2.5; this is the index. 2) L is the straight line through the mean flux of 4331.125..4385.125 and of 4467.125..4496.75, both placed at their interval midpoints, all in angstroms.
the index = 0.01 mag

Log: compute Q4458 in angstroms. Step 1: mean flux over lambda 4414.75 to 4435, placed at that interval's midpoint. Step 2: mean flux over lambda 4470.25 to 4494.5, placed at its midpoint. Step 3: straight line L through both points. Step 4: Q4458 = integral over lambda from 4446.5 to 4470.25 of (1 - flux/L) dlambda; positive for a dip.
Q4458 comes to 1.2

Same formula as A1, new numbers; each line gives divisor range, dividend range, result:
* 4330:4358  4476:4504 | 1.19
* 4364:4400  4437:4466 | 1.13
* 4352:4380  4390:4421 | 1.07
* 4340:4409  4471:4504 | 1.20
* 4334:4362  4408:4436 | 1.11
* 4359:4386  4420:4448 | 1.15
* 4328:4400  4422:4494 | 1.14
